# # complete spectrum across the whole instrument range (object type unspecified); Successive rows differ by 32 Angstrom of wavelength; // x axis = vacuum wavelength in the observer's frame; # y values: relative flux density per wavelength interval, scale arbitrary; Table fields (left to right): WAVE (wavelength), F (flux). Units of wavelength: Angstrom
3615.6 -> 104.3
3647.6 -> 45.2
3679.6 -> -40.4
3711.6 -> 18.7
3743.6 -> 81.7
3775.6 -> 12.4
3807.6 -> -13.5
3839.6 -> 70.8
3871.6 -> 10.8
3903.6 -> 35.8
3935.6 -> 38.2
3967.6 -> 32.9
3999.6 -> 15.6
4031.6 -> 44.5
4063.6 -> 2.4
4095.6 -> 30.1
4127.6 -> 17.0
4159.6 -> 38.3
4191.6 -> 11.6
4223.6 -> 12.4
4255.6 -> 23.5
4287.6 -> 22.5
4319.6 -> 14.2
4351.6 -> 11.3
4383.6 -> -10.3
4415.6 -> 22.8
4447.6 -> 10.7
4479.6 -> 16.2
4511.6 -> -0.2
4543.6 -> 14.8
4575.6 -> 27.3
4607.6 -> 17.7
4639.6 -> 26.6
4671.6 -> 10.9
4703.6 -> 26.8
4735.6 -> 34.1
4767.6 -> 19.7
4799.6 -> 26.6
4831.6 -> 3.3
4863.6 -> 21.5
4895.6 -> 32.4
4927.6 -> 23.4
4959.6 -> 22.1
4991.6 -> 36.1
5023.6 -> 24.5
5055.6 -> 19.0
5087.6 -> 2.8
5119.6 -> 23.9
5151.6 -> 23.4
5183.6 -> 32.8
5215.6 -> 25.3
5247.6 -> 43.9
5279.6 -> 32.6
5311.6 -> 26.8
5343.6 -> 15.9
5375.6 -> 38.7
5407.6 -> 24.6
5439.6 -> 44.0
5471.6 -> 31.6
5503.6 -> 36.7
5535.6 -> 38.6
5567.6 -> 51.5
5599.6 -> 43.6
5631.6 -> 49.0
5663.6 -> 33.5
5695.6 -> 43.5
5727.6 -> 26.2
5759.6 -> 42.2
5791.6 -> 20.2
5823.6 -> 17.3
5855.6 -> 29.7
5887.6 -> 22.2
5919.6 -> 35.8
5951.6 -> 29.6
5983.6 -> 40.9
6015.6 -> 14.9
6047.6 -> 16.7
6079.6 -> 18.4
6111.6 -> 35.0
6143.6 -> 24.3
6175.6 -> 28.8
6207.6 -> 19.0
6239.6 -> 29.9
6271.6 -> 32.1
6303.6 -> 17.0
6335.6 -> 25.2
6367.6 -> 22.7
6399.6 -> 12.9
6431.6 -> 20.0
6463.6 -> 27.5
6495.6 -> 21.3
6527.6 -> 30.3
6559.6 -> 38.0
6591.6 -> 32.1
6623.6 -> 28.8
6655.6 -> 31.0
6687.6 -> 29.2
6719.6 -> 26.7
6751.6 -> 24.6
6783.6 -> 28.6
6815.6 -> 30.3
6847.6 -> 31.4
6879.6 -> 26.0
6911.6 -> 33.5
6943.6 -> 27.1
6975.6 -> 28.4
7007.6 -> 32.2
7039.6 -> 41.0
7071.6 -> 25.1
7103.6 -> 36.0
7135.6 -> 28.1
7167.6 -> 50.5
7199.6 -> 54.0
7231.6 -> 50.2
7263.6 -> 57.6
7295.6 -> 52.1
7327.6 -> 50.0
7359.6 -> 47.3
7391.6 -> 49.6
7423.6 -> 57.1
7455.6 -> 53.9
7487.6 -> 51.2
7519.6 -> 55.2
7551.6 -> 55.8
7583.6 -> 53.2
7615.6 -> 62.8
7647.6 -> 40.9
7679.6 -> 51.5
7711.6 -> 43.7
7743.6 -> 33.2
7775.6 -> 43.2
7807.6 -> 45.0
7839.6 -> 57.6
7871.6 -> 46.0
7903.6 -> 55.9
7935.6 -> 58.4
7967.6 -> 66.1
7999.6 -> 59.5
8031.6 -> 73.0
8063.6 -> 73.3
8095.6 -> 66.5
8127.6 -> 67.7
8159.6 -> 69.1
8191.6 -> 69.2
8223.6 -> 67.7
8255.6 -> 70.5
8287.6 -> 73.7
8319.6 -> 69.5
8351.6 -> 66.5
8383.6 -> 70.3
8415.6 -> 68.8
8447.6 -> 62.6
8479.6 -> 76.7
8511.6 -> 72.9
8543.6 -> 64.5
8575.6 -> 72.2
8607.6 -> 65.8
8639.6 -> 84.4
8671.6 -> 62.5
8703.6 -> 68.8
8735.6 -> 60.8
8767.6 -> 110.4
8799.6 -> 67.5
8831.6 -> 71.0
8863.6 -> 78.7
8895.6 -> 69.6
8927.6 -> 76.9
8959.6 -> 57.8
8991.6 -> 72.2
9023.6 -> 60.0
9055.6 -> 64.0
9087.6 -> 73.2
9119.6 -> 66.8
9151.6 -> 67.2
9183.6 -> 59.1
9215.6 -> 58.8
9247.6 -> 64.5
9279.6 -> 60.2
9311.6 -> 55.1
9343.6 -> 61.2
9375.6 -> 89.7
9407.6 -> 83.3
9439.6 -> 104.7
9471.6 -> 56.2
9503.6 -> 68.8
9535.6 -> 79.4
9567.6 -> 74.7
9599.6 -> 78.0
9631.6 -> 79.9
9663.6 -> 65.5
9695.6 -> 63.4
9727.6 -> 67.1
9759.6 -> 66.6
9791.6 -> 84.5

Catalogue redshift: 0.797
